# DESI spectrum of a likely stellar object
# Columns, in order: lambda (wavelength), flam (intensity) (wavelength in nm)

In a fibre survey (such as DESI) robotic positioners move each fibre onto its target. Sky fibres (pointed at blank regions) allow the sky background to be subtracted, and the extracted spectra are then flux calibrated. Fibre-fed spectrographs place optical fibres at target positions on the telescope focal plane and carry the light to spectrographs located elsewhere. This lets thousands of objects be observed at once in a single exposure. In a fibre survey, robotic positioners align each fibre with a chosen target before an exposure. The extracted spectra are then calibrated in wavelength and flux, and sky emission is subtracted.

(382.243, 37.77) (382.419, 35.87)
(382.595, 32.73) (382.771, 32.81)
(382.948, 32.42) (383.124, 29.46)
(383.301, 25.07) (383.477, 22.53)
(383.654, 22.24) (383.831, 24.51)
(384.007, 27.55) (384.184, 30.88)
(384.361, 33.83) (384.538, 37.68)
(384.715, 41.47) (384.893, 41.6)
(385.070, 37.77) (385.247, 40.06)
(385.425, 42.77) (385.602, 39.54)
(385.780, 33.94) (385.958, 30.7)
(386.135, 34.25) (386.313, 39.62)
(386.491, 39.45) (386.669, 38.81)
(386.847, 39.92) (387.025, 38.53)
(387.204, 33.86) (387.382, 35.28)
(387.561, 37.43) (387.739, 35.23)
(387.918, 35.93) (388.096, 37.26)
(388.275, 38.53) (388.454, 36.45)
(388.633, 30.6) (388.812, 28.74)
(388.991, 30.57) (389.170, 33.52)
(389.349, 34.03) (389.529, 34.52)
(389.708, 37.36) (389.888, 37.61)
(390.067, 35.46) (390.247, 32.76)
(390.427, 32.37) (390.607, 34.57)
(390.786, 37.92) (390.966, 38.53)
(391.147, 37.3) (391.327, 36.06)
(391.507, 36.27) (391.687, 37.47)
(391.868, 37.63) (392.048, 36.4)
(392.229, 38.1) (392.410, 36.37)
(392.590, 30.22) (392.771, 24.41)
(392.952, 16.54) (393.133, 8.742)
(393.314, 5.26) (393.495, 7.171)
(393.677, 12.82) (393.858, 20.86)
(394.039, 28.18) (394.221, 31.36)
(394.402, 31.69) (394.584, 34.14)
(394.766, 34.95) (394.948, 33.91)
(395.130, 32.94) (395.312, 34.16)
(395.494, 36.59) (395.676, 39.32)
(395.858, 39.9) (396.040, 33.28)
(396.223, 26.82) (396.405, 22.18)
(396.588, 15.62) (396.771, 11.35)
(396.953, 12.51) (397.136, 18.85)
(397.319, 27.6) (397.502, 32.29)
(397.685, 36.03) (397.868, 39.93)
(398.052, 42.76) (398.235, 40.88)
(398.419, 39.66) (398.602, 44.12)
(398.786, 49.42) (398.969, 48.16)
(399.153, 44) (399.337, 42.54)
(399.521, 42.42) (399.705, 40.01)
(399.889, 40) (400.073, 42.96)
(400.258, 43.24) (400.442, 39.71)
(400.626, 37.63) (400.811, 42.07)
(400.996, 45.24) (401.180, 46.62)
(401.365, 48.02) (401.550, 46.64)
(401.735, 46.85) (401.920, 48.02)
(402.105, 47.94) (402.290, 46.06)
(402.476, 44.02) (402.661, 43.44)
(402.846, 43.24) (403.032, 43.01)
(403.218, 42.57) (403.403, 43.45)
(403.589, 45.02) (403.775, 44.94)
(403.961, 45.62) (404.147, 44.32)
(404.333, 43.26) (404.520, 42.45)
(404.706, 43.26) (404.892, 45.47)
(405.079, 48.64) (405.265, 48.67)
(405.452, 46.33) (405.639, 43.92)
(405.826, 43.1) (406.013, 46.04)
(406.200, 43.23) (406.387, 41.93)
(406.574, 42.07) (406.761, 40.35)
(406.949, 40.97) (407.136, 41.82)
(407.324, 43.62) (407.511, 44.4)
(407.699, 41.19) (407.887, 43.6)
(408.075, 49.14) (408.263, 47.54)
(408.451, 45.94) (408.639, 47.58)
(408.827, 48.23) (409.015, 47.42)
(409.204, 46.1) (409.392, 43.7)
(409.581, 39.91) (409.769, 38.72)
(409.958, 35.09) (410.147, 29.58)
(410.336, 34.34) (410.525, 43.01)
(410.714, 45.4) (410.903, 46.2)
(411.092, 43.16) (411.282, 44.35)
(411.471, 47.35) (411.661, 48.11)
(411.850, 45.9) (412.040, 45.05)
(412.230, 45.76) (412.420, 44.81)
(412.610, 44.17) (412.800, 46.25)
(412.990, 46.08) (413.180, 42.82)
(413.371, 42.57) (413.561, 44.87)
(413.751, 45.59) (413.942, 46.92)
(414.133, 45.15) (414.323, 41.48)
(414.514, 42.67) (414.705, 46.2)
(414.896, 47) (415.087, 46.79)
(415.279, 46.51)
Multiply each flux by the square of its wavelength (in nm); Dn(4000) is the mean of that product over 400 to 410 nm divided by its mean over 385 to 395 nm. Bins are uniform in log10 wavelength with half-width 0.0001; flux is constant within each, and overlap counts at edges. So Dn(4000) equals 1.46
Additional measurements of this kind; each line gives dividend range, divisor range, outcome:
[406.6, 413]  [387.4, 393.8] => 1.53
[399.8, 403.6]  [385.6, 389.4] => 1.34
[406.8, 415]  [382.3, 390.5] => 1.44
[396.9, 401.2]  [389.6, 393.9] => 1.38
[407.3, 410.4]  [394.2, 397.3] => 1.59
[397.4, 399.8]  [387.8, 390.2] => 1.26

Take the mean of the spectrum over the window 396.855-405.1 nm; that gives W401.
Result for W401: 41.8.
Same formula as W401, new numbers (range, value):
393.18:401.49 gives 33.7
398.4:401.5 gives 43.4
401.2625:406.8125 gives 44.8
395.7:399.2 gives 32.9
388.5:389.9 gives 33.2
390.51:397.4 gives 28.4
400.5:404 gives 44.7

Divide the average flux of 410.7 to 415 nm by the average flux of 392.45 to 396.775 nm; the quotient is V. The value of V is 1.74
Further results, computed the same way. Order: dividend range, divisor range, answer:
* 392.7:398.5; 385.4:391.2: 0.76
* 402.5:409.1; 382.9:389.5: 1.29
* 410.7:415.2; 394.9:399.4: 1.34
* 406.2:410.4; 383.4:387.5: 1.21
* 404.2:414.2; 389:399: 1.40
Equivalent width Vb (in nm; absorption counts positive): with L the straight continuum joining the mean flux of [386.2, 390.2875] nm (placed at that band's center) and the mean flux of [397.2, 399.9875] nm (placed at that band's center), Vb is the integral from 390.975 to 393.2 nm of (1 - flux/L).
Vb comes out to 0.34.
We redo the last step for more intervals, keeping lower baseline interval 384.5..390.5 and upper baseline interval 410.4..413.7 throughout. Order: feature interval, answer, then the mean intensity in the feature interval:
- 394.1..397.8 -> 0.93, 29.3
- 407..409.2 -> -0.09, 45.4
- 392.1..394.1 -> 0.90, 21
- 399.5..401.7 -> -0.11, 43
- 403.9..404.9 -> -0.04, 43.9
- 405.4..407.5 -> 0.00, 43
